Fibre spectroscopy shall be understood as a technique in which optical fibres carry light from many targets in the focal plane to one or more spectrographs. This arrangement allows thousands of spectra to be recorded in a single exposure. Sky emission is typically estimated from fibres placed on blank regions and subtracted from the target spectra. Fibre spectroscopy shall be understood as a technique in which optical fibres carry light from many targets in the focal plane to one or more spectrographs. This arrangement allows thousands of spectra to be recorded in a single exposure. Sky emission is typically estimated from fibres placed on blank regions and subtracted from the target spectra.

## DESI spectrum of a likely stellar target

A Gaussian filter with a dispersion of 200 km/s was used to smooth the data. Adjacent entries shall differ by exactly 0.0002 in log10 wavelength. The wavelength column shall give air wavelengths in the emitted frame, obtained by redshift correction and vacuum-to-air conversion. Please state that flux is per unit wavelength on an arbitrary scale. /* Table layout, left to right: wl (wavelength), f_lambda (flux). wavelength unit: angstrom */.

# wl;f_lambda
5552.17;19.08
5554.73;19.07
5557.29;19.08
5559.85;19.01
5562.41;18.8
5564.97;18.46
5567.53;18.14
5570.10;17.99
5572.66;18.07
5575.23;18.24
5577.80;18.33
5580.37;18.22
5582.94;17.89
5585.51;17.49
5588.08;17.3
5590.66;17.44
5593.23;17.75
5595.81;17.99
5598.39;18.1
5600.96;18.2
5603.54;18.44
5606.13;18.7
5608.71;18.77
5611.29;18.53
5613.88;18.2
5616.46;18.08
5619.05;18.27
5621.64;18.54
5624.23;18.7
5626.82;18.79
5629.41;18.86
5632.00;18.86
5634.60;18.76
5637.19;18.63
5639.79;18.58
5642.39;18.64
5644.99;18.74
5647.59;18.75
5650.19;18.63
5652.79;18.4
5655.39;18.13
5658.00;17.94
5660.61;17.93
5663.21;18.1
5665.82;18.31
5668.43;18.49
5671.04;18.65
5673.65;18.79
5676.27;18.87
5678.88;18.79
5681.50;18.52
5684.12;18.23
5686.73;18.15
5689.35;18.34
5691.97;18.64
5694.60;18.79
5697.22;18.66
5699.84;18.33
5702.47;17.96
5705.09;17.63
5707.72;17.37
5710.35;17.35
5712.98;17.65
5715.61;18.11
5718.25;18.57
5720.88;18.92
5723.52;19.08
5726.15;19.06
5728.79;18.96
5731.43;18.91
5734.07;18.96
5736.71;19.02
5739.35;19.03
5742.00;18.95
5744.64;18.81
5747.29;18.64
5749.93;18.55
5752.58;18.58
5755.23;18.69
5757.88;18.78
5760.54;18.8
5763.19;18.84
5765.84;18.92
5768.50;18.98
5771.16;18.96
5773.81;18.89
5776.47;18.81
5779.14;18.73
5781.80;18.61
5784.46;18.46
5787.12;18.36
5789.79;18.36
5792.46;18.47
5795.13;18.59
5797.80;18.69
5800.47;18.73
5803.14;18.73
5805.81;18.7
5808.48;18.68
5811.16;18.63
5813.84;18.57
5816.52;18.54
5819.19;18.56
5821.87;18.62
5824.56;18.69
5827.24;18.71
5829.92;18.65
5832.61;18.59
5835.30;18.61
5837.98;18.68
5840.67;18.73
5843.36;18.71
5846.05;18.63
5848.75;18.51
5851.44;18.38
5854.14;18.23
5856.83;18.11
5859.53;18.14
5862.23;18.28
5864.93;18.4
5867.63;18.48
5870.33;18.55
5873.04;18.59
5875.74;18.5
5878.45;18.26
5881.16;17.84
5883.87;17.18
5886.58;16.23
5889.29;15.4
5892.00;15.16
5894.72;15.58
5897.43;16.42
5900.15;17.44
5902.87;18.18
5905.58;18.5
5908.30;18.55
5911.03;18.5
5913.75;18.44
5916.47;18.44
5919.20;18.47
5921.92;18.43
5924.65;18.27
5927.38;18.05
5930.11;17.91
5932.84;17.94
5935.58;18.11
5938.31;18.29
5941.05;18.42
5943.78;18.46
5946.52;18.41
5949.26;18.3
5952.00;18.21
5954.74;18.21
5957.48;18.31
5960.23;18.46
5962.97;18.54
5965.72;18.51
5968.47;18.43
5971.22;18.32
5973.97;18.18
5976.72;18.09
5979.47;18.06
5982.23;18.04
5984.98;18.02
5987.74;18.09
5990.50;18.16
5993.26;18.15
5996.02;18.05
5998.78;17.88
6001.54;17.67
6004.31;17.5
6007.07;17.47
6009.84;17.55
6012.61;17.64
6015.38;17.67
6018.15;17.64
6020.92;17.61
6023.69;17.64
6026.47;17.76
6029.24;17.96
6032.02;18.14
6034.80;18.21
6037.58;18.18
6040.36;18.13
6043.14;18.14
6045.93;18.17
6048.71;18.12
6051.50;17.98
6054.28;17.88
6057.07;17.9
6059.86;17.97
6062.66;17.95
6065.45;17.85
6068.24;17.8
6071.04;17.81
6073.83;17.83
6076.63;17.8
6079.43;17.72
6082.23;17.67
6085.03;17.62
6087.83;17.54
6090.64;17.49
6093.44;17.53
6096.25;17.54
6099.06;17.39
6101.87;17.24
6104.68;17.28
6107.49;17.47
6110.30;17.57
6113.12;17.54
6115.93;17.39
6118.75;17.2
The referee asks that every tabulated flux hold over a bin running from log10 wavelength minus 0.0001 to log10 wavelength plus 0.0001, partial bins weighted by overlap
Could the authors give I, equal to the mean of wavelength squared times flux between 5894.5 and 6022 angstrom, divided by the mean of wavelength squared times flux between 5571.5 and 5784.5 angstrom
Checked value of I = 1.08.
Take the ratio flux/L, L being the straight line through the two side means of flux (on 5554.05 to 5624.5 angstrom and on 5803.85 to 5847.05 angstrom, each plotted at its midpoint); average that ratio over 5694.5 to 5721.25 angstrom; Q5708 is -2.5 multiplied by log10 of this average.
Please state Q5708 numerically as 0.02 mag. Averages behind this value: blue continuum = 18.3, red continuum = 18.6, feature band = 18.1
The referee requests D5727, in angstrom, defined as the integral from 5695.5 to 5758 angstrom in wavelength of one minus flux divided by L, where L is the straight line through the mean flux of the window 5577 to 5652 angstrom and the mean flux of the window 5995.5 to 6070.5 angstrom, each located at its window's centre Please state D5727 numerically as -1.0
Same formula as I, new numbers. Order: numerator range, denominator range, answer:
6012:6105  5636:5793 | 1.08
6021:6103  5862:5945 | 1.05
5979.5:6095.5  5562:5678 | 1.12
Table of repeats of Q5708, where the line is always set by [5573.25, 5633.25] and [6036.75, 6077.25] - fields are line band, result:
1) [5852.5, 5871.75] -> -0.01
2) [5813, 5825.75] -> -0.03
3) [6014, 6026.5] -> 0.02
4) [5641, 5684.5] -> -0.02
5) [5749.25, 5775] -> -0.04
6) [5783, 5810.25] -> -0.03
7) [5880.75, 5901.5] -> 0.11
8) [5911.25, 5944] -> -0.01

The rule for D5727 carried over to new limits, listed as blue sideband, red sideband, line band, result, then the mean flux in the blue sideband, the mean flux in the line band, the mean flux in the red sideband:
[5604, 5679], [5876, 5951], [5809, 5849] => -1.4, 18.5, 18.6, 17.8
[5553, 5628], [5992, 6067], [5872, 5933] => 1.2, 18.3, 17.7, 17.9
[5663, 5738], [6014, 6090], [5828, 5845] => -0.4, 18.5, 18.7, 17.9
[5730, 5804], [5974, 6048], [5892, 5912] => 1.0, 18.7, 17.4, 17.9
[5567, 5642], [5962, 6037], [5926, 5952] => -0.3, 18.3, 18.2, 18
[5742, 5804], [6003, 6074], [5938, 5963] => -0.3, 18.7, 18.4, 17.9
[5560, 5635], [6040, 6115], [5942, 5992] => -1.1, 18.3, 18.3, 17.7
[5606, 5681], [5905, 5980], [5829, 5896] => 1.6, 18.5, 17.9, 18.3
